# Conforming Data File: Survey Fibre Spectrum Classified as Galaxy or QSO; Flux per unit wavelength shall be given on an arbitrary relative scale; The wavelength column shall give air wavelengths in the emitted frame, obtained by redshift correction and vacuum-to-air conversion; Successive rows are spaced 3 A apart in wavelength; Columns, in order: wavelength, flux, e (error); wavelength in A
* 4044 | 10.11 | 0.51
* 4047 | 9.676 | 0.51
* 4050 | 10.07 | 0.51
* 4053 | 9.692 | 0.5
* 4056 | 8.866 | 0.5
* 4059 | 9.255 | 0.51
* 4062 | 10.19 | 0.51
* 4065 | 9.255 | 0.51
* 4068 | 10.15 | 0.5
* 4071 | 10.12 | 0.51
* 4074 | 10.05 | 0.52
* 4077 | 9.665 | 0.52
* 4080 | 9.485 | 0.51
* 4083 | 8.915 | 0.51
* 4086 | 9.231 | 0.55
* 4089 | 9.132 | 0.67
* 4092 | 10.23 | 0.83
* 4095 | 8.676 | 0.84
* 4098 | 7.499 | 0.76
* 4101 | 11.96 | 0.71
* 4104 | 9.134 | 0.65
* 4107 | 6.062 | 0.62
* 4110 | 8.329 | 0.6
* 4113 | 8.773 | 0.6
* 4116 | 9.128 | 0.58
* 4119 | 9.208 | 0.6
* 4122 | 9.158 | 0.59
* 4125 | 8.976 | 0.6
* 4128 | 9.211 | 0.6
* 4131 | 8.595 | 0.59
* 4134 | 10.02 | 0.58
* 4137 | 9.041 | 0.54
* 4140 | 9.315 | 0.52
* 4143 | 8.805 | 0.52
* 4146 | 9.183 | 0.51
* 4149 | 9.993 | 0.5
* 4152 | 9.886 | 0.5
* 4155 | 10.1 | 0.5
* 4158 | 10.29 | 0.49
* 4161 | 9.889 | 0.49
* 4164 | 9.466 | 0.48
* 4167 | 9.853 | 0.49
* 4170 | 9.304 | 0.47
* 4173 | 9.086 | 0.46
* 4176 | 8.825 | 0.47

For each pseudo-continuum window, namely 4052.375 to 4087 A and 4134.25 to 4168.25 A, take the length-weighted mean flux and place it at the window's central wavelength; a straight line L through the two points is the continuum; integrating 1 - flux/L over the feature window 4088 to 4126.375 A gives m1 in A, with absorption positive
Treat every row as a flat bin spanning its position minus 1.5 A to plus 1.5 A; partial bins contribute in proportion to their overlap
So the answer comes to 2.6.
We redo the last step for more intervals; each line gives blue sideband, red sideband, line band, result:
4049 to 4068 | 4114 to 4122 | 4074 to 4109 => 0.8 A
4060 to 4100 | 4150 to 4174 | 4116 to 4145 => 1.5 A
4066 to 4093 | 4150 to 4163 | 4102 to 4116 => 2.1 A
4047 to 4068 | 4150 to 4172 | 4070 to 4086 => 0.1 A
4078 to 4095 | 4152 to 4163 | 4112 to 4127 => 0.9 A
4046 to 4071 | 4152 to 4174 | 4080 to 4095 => 0.6 A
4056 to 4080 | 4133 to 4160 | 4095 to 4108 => 1.2 A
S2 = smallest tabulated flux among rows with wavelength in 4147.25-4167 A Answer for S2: 9.466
